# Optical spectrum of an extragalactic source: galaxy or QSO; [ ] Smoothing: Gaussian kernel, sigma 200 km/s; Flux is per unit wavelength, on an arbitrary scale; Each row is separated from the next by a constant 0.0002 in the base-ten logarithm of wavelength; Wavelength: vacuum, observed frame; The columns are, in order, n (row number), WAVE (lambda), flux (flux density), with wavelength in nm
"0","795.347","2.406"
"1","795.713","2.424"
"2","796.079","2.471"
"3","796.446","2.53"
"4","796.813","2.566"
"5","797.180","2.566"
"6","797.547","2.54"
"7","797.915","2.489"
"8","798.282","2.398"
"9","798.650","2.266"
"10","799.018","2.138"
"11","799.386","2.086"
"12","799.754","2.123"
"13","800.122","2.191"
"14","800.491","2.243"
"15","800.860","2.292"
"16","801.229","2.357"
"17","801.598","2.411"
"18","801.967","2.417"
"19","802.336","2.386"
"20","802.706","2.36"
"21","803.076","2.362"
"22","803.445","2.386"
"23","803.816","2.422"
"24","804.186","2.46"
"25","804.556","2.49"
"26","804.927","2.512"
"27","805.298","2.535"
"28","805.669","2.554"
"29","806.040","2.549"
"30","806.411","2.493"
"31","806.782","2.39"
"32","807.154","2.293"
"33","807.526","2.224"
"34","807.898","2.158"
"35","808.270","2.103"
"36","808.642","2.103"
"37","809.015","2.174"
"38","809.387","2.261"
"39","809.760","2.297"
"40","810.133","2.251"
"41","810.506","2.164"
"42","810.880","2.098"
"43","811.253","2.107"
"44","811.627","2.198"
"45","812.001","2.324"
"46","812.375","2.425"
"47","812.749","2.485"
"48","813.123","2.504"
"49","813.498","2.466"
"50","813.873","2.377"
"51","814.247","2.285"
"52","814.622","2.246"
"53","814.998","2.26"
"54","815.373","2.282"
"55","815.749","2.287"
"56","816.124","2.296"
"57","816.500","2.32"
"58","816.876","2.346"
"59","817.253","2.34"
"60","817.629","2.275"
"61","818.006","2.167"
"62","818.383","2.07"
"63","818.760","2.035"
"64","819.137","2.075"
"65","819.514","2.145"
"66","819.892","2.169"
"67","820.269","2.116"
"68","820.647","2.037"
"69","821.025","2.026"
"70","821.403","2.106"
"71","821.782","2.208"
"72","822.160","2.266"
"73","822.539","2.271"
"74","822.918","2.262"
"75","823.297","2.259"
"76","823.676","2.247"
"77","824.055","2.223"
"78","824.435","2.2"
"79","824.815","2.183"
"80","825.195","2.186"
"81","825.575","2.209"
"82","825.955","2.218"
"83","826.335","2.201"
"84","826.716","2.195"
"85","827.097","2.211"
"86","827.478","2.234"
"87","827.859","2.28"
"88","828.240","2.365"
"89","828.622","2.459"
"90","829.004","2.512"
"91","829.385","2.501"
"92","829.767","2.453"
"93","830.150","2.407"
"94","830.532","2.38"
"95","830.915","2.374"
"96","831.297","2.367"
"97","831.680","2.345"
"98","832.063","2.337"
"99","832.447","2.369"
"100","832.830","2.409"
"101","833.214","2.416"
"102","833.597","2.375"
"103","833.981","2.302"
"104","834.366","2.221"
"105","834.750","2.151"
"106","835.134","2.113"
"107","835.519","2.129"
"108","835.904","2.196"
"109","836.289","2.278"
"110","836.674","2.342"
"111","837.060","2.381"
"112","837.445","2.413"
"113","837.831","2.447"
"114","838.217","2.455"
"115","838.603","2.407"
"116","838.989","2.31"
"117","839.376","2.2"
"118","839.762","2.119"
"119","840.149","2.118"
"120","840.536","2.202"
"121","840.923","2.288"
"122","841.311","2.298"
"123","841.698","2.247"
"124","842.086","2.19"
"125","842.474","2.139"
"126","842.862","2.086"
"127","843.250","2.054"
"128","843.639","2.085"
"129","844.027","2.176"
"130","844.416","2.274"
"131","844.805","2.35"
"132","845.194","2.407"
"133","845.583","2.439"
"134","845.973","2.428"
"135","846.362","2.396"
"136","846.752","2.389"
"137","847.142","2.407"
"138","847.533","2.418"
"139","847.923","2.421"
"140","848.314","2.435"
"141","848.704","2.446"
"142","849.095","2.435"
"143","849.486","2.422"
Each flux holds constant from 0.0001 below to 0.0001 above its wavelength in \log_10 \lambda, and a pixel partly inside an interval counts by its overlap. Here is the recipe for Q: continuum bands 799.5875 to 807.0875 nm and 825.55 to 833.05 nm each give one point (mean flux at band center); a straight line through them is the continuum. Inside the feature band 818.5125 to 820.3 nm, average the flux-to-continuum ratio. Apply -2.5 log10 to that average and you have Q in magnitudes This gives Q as 0.13 mag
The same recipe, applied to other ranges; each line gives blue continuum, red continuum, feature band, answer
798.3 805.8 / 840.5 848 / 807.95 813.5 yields 0.038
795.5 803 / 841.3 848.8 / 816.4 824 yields 0.072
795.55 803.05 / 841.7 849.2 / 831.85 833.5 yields -0.026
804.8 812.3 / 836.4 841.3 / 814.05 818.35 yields 0.009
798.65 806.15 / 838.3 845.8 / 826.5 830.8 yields -0.040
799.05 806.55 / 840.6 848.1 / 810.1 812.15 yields 0.084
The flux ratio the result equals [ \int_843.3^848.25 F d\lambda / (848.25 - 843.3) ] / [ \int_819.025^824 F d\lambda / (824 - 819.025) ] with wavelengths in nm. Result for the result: 1.1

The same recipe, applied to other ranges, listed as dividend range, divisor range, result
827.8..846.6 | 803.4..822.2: 1.01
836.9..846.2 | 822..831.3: 0.99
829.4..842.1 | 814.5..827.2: 1.05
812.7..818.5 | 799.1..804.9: 0.99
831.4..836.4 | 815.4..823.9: 1.04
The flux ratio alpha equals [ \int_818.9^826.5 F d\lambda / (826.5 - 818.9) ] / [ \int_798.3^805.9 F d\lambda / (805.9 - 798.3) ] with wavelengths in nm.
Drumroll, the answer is 0.93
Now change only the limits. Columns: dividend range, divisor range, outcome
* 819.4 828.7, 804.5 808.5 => 0.93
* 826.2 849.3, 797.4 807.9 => 0.98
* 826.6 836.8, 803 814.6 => 0.99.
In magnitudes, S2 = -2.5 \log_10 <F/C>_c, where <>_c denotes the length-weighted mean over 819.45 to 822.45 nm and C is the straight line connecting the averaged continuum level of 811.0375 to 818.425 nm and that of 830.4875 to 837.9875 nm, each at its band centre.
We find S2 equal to 0.084 mag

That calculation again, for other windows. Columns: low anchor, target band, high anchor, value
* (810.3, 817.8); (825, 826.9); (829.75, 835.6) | 0.05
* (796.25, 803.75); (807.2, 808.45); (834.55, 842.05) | 0.08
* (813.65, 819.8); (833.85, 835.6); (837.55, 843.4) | 0.03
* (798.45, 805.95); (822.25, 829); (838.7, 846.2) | 0.01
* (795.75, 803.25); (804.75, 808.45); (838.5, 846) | -0.02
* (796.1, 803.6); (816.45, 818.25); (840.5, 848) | 0.02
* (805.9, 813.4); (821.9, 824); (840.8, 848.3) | 0.01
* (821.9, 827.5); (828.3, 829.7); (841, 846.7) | -0.11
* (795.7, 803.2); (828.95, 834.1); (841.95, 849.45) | -0.03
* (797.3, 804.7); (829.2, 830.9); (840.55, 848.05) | -0.06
